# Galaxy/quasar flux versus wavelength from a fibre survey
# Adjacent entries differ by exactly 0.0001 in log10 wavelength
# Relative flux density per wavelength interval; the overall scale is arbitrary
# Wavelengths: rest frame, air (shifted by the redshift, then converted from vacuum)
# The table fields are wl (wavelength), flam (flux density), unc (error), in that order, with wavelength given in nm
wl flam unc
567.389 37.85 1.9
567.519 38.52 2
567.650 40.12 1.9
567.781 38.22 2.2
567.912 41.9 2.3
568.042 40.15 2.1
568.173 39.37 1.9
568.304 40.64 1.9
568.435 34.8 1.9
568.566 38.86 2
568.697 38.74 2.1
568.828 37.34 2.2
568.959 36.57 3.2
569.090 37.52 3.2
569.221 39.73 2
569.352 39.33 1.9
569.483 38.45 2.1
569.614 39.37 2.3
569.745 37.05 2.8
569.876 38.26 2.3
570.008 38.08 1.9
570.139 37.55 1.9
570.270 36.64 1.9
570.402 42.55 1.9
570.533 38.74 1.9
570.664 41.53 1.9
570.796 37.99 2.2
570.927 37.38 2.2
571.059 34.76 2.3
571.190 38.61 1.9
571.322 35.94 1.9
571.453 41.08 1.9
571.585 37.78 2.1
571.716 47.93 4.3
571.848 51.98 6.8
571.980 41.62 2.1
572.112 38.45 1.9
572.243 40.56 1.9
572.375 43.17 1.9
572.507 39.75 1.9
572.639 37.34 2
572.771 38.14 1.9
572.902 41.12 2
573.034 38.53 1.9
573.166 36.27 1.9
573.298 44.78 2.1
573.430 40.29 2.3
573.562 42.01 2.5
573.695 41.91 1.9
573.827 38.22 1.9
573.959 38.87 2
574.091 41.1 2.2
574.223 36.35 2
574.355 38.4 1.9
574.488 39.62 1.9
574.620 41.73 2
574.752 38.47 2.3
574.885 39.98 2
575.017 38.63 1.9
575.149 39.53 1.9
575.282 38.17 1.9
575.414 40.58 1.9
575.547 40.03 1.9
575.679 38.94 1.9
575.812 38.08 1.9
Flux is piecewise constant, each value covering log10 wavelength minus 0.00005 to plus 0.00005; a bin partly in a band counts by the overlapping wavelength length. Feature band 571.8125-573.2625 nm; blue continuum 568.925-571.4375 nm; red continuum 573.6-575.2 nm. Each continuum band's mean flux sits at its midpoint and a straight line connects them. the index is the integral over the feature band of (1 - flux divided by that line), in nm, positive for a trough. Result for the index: -0.058 nm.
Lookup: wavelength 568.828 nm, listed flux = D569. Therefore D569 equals 37.34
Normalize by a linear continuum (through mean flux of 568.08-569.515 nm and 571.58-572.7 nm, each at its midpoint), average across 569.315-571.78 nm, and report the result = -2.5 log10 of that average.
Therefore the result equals 0.04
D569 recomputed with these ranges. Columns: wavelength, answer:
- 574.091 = 41.1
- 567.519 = 38.52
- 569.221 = 39.73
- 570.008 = 38.08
